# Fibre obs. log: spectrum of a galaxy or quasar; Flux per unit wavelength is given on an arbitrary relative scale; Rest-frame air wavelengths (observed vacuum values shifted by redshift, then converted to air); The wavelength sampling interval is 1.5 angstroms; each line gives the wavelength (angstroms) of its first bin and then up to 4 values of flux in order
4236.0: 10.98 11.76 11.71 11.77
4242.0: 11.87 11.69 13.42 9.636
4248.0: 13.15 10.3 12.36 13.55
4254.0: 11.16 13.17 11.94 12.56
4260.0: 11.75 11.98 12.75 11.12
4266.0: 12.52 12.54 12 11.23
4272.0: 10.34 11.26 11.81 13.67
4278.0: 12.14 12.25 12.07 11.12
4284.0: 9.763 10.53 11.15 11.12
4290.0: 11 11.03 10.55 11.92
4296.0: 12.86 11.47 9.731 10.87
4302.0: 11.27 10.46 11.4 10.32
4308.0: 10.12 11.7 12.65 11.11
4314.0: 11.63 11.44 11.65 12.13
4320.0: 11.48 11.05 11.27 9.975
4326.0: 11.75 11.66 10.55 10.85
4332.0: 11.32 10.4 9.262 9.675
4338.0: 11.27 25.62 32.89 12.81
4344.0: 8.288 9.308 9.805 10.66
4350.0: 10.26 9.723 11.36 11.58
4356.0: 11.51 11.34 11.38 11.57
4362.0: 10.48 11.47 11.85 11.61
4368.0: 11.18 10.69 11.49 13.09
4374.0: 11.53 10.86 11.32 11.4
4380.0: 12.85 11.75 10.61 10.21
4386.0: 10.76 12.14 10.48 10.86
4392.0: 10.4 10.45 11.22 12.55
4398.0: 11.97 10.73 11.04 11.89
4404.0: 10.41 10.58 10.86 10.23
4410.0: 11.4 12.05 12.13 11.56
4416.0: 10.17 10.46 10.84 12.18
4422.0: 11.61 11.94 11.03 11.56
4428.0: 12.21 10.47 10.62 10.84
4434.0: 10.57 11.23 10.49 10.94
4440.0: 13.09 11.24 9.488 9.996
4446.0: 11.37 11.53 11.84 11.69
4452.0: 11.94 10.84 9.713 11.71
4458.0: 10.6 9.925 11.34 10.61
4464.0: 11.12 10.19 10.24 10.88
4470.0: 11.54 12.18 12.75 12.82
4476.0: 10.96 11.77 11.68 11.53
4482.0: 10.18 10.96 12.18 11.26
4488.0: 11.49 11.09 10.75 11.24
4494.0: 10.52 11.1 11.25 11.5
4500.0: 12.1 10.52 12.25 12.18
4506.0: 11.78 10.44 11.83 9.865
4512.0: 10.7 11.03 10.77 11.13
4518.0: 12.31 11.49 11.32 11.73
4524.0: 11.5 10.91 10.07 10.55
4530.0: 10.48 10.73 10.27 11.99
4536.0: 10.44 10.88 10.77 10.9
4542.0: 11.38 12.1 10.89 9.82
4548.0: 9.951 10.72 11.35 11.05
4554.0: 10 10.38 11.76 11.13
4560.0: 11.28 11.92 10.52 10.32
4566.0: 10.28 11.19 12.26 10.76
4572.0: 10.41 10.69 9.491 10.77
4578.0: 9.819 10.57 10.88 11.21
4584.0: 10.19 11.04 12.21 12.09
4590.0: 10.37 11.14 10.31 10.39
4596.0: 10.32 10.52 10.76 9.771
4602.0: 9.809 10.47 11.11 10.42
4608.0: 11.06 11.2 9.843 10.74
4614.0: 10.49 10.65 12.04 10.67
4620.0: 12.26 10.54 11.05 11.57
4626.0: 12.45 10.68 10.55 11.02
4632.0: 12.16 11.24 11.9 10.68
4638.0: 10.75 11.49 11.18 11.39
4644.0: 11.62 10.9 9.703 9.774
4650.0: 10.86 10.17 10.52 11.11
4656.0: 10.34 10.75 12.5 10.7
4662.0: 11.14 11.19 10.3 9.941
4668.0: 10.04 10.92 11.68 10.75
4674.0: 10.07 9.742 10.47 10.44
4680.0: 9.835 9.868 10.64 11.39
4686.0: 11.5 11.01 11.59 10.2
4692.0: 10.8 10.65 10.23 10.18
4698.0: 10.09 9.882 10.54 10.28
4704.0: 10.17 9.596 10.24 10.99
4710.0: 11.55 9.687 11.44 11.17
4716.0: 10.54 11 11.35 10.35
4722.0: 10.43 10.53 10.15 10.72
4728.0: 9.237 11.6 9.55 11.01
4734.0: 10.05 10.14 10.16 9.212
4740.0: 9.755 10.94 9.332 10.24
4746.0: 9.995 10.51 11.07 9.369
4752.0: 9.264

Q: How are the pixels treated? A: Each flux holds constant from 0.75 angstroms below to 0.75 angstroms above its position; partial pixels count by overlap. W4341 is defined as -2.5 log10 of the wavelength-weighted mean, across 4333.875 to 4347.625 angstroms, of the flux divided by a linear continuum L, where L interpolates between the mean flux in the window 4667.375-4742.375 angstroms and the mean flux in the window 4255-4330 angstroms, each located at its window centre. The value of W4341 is -0.25 mag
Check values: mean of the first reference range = 11.5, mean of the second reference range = 10.5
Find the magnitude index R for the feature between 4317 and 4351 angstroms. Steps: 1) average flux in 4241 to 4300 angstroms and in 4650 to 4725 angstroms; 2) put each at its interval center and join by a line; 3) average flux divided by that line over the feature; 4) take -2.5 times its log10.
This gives -0.07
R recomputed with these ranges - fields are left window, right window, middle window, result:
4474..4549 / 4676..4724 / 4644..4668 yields 0.00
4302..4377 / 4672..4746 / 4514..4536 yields 0.00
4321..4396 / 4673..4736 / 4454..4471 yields 0.06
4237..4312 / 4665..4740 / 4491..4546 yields -0.02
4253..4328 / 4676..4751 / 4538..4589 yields -0.01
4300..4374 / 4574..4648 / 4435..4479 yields 0.02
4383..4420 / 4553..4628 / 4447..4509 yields -0.03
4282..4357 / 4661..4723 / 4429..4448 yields 0.04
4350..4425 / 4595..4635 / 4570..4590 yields 0.02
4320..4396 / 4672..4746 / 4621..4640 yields -0.05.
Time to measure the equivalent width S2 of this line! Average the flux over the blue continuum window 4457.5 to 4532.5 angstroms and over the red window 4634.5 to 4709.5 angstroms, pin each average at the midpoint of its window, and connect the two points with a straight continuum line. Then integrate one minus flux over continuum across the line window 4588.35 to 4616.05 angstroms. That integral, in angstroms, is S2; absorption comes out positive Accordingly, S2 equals 0.7 angstroms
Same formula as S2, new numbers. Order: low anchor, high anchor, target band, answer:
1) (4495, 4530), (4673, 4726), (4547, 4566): 0.39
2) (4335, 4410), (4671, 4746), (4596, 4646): -0.95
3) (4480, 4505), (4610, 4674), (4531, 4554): 0.66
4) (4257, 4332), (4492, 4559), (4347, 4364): 0.53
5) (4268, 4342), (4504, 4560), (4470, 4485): -0.60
